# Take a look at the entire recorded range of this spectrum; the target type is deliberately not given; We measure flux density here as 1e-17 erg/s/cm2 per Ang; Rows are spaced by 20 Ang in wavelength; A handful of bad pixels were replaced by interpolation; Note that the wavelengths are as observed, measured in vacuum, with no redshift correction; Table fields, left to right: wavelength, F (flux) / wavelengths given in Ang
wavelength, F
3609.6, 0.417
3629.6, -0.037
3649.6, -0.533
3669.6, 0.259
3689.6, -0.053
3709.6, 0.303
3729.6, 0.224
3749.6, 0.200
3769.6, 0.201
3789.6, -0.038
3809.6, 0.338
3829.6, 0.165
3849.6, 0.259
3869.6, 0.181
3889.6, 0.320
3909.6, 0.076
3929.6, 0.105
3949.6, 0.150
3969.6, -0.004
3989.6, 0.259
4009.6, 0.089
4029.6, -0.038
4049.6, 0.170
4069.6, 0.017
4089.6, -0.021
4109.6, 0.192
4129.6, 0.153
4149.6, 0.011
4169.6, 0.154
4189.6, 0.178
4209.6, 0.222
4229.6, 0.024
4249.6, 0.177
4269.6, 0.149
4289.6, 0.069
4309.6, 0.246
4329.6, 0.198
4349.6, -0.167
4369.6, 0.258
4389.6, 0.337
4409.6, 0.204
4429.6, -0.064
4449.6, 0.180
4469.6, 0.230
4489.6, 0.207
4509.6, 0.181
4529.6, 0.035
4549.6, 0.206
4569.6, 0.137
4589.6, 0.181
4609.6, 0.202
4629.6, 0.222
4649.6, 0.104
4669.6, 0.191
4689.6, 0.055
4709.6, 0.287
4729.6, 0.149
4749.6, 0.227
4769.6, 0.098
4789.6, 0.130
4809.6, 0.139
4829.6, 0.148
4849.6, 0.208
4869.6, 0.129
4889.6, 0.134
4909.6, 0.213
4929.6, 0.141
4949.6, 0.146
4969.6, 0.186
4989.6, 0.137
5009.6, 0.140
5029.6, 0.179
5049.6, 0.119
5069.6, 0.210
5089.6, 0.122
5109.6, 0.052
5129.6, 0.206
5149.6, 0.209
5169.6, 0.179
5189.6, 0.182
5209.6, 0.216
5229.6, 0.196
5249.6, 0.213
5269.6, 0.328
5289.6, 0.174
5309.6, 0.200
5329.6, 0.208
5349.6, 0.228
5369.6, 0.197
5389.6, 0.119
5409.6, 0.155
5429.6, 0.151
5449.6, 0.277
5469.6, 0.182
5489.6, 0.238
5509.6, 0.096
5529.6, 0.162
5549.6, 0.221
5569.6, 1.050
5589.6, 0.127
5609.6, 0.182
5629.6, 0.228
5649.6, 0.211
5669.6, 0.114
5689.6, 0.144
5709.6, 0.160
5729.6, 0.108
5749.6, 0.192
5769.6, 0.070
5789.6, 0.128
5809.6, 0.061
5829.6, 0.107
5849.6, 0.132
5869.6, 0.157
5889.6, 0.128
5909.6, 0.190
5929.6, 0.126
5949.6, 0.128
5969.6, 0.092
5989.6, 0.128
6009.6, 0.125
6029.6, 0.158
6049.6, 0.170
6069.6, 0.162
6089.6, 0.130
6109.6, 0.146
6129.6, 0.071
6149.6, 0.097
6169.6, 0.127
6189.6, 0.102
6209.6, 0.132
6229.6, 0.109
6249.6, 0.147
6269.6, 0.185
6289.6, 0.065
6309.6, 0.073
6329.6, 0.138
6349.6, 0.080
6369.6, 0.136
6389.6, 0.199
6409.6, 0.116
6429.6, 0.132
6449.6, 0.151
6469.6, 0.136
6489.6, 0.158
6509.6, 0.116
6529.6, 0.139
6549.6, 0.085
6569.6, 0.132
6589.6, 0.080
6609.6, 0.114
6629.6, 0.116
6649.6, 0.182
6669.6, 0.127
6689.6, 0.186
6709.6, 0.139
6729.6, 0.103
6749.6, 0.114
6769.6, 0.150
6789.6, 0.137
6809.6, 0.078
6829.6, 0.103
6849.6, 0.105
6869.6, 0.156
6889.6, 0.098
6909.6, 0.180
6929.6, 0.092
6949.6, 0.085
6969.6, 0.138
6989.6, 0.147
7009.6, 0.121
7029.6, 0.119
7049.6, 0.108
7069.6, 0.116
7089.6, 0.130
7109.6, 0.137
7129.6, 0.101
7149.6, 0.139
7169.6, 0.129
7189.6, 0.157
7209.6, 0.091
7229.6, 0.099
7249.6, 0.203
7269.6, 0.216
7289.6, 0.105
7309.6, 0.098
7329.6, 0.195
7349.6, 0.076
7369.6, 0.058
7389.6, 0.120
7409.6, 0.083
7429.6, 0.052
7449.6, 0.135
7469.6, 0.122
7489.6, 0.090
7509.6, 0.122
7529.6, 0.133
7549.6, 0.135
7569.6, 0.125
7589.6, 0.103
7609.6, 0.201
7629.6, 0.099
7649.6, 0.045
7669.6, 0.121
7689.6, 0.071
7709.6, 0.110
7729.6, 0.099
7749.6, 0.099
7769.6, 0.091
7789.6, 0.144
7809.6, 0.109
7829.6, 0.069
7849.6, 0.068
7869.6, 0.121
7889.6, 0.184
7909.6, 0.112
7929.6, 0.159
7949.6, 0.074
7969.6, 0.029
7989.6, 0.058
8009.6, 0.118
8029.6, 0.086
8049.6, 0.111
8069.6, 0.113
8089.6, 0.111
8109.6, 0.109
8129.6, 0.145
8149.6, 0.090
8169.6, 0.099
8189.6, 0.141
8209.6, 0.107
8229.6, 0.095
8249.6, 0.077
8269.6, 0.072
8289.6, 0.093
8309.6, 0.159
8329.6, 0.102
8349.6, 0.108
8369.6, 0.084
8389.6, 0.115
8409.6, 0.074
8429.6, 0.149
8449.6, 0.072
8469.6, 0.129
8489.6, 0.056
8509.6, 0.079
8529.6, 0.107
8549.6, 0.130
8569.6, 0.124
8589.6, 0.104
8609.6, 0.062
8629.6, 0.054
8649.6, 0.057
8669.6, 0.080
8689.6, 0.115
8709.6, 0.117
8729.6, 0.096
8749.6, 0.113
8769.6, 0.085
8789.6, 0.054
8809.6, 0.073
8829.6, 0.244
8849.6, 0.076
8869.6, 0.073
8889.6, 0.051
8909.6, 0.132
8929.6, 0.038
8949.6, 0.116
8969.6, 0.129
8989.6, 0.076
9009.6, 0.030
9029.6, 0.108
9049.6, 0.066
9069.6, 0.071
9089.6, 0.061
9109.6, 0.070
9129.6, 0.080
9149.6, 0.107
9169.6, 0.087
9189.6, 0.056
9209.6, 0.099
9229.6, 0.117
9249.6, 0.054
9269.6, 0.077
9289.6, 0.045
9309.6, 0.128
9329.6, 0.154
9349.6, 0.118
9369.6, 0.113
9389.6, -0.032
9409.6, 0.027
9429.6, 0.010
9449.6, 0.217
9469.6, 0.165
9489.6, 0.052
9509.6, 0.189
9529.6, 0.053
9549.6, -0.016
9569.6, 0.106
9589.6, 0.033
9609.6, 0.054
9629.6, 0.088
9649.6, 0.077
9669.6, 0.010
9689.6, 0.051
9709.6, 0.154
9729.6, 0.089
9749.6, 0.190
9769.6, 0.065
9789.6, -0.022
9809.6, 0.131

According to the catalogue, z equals 0.116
